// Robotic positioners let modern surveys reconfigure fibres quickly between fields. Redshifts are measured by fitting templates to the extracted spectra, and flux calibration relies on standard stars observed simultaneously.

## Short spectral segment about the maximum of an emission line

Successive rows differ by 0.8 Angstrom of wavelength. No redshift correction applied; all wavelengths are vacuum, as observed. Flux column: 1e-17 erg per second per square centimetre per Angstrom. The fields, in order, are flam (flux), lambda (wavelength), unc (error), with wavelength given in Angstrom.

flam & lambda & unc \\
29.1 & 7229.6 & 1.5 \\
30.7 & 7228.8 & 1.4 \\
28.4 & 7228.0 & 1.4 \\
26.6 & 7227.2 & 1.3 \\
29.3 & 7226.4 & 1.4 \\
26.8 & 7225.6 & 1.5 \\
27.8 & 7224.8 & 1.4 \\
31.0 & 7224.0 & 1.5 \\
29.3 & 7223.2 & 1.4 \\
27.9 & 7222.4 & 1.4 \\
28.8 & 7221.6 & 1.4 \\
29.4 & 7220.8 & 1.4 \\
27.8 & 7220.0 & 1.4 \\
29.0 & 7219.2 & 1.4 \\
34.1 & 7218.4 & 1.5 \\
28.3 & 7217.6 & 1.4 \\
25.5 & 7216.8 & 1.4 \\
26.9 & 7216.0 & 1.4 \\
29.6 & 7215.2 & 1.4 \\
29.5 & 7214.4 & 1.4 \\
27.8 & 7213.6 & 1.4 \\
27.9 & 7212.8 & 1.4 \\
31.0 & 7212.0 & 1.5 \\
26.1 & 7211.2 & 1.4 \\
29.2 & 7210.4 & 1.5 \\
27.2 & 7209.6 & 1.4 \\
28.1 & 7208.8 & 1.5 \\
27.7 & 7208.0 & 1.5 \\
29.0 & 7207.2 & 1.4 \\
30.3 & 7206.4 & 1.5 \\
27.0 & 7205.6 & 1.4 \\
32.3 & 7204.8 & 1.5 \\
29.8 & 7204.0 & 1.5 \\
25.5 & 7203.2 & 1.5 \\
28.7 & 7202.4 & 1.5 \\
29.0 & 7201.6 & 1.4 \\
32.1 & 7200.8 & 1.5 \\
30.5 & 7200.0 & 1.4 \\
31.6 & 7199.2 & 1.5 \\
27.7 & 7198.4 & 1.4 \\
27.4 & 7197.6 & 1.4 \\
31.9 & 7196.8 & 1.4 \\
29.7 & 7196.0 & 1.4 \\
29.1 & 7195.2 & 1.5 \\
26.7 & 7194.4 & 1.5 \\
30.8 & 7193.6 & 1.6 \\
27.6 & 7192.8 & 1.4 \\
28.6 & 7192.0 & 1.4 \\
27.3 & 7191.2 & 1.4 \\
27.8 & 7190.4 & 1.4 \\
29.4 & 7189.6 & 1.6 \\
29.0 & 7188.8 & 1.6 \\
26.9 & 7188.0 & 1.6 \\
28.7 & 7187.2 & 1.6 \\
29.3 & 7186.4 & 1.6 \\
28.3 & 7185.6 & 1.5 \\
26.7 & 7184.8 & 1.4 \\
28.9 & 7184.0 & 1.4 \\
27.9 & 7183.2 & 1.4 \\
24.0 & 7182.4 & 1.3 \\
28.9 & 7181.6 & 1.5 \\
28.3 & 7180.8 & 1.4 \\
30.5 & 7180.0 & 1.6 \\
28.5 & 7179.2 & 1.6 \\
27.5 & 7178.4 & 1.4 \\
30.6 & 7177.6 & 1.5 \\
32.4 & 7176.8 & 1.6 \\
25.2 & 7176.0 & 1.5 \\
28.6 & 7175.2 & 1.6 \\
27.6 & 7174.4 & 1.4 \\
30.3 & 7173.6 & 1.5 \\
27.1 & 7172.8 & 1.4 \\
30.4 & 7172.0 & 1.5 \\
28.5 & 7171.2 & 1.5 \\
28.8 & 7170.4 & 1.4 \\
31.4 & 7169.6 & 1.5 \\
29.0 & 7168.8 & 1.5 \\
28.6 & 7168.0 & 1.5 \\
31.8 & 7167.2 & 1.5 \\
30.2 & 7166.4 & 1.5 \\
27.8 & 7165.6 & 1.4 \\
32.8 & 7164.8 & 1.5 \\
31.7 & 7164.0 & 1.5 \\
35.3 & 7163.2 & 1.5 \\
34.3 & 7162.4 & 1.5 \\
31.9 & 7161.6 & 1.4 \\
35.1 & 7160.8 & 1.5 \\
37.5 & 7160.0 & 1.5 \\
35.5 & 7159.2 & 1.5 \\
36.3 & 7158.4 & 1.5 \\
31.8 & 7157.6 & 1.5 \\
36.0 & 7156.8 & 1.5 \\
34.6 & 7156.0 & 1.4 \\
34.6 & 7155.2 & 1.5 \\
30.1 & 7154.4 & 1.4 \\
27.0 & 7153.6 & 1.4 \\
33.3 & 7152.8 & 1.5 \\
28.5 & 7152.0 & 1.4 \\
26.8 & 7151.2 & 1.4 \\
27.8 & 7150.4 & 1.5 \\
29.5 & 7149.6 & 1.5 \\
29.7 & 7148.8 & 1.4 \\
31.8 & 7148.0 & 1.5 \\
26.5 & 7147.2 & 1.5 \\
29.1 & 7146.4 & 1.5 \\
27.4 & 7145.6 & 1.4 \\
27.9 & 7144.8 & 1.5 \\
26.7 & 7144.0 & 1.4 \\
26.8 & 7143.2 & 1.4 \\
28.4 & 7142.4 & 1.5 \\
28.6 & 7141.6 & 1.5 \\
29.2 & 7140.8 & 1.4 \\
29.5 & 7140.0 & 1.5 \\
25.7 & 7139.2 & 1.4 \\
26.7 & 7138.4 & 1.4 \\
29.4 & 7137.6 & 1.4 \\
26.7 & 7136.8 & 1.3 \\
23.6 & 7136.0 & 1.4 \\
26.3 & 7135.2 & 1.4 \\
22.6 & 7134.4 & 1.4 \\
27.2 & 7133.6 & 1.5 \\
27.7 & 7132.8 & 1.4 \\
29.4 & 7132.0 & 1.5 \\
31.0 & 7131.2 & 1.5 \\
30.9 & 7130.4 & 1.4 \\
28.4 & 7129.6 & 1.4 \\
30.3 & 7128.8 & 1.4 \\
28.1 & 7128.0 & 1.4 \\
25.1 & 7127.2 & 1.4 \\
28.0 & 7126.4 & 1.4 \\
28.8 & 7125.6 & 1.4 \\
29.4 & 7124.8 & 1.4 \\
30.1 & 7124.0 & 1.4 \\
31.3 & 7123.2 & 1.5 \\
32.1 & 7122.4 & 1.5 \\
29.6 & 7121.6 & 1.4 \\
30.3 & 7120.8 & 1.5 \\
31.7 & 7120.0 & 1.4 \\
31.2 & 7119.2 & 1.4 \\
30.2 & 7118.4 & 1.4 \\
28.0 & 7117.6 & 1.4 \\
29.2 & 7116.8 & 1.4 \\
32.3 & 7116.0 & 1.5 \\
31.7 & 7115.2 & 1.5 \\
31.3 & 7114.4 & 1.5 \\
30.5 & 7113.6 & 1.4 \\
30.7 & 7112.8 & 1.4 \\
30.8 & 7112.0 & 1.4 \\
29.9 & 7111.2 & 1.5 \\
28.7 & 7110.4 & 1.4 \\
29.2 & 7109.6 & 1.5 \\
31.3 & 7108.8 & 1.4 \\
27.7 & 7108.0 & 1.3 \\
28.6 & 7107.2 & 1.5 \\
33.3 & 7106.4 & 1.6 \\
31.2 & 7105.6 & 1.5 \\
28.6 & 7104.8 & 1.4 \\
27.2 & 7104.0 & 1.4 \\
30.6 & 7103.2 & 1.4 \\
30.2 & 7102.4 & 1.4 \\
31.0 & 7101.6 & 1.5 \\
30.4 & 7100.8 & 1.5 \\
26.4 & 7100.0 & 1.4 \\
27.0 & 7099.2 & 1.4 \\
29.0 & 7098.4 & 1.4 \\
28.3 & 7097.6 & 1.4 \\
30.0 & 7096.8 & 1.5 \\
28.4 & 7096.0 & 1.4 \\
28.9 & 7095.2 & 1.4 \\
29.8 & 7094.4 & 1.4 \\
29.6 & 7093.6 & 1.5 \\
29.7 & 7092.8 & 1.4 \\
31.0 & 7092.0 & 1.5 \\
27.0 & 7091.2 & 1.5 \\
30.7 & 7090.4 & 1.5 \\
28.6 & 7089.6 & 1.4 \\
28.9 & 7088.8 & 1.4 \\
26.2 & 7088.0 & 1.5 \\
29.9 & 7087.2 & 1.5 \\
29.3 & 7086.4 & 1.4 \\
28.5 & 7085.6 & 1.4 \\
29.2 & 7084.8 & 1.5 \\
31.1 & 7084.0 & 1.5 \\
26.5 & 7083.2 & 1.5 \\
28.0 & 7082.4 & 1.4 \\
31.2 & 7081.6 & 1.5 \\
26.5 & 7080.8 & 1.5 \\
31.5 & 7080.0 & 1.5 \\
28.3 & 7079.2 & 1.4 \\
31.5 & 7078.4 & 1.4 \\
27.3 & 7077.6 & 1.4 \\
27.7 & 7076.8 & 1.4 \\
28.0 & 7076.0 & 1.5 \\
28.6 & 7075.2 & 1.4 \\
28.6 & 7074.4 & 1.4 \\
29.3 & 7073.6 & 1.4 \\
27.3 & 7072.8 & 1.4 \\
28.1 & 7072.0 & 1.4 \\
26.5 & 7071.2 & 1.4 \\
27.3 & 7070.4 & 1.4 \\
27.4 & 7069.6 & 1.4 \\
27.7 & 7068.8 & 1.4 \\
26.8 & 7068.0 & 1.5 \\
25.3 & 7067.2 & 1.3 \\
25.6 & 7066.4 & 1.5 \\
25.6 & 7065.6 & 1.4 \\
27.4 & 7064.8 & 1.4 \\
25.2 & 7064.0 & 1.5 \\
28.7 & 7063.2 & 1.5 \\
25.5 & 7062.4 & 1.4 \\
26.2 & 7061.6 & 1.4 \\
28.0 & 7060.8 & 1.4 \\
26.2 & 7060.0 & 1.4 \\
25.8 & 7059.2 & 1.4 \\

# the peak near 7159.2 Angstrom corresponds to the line [N II]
